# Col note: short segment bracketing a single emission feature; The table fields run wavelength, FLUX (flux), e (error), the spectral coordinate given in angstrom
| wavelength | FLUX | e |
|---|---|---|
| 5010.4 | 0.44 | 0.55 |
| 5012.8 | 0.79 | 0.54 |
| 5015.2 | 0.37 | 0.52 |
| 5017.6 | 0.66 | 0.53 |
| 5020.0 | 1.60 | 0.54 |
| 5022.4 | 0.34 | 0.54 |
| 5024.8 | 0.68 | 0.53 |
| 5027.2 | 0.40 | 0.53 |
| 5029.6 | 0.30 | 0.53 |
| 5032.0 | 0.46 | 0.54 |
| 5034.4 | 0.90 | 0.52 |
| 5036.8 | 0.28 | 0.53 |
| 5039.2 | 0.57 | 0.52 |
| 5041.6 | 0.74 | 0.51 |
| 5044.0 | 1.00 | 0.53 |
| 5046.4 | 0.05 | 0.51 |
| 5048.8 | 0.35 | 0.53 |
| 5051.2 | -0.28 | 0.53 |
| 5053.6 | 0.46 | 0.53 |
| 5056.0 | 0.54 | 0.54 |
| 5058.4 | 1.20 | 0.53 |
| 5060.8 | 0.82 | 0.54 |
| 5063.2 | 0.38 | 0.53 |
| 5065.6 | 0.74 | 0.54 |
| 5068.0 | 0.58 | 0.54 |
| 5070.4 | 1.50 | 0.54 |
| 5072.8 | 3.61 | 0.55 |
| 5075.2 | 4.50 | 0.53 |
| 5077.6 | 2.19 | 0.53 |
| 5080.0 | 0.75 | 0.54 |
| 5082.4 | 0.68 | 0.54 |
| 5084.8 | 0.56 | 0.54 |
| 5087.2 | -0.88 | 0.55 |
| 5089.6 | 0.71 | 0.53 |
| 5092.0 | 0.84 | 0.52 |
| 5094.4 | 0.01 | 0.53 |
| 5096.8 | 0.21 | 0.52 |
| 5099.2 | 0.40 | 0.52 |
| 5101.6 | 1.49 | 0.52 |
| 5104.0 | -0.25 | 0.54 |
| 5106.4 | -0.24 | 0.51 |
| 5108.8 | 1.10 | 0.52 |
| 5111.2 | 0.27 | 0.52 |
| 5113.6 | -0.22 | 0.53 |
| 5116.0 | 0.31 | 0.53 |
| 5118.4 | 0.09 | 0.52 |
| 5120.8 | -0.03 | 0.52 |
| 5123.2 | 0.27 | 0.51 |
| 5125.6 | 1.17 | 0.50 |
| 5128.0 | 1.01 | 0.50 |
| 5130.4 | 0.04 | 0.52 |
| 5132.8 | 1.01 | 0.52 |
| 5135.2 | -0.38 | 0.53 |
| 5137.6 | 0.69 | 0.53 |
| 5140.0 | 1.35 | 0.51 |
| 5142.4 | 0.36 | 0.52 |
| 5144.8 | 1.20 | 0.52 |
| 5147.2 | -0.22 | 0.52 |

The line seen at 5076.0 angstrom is [O II] 3727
